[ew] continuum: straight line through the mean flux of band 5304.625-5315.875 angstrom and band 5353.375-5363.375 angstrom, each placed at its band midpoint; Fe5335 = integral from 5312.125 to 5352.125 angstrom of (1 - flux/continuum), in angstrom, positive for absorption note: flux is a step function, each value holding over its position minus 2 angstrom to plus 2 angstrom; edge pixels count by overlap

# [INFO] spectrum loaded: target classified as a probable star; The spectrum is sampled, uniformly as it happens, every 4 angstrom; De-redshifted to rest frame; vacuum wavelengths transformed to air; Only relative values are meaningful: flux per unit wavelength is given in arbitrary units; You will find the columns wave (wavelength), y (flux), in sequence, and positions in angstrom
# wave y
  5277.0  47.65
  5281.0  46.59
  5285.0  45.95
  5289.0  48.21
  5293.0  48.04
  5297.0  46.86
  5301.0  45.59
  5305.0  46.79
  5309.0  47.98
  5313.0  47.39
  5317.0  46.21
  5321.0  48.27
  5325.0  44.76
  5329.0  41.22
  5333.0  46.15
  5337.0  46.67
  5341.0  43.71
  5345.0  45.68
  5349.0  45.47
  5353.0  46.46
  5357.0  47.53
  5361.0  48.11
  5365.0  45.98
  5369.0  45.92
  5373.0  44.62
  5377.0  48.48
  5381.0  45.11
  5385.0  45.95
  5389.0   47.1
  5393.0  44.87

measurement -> 1.6 angstrom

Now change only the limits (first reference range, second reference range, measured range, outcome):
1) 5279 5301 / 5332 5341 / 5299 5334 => 0.2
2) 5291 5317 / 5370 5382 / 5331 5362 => 0.2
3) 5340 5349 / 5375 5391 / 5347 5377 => -0.5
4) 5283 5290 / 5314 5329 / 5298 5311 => -0.1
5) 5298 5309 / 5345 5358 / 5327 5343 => 0.7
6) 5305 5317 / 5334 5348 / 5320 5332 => 0.5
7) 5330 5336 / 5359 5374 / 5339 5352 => 0.2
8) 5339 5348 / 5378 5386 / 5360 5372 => -0.3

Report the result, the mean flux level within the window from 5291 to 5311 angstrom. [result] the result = 47.1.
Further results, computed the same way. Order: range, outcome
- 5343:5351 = 45.6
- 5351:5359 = 47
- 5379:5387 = 45.5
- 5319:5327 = 46.5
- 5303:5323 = 47.3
